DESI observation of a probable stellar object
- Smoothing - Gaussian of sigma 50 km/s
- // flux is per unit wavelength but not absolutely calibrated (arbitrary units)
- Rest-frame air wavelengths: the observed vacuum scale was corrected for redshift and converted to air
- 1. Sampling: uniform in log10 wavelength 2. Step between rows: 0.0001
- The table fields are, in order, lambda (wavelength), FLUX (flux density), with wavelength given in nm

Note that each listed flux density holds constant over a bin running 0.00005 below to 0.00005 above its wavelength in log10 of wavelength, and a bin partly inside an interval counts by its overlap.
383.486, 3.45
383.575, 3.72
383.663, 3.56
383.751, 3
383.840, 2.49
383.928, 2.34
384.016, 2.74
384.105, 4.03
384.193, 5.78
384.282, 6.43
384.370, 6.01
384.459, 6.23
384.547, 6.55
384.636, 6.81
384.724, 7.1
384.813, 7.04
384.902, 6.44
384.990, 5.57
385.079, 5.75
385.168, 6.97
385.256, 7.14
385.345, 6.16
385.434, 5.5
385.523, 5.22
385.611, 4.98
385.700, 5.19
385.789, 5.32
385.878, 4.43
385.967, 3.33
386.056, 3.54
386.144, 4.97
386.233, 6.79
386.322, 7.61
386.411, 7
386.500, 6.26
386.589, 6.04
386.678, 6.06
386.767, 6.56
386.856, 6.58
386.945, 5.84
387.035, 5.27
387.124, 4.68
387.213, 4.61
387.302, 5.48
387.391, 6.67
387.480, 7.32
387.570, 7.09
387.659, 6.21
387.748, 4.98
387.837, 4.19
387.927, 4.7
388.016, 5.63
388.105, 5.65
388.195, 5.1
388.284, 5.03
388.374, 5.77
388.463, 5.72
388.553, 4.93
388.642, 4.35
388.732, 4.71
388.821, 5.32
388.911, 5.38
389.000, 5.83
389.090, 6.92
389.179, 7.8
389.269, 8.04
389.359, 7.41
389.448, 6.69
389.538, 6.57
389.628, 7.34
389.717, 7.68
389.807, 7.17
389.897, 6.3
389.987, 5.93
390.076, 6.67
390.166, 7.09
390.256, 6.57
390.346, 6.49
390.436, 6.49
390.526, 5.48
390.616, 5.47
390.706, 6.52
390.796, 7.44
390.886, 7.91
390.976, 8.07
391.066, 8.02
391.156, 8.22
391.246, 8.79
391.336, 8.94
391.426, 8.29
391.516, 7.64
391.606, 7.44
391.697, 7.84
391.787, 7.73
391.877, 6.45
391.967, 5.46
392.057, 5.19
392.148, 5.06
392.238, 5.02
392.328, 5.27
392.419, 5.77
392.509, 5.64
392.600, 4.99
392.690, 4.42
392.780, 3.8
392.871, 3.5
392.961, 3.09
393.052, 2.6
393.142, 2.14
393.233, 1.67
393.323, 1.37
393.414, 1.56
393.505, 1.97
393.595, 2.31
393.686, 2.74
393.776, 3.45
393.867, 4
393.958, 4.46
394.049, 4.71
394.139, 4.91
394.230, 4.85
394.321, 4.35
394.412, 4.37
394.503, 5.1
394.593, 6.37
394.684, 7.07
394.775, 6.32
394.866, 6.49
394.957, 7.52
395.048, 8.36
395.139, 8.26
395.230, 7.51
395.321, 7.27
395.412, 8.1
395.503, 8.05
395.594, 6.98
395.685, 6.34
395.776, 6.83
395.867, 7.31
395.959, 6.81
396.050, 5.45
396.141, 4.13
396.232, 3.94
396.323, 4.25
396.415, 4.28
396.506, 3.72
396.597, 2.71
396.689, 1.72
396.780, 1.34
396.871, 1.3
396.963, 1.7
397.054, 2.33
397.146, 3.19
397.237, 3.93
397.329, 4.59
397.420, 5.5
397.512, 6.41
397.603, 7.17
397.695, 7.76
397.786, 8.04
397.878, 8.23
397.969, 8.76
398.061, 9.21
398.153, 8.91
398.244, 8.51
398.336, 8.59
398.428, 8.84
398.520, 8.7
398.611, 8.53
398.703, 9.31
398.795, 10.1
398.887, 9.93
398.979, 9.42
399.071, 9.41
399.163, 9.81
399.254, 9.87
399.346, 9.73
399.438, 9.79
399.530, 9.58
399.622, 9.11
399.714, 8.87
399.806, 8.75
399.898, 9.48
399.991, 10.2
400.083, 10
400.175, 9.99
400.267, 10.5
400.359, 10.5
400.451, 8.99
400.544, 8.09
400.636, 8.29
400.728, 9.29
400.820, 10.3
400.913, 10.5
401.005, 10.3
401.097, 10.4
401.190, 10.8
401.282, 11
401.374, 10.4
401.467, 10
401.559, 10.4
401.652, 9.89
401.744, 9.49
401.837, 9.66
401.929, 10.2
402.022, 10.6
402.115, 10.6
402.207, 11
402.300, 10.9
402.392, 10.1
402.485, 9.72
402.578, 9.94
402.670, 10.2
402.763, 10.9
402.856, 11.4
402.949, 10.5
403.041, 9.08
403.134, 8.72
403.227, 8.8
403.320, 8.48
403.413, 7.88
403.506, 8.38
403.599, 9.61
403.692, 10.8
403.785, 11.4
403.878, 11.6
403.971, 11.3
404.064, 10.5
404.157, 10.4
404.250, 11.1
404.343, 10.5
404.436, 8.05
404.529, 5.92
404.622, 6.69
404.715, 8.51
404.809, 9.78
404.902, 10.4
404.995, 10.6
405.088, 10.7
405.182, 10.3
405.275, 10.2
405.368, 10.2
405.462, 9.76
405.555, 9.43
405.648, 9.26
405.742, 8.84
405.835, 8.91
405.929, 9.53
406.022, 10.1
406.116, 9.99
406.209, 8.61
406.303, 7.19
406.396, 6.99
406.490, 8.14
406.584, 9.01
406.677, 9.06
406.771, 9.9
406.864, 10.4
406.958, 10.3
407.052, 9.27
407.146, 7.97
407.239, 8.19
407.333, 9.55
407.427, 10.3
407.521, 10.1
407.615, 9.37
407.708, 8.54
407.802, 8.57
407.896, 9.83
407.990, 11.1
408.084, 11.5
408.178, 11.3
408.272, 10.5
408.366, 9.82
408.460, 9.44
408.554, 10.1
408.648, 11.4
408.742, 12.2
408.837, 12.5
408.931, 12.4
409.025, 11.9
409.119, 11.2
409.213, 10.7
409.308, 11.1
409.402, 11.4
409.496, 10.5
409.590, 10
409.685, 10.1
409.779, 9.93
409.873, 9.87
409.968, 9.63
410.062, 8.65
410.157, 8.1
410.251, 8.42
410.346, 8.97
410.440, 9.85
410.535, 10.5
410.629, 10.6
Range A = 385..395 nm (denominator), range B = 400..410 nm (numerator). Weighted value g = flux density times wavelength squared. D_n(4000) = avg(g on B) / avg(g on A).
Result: 1.88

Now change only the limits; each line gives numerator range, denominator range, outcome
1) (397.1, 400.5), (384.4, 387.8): 1.55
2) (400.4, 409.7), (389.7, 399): 1.77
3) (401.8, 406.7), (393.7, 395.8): 1.65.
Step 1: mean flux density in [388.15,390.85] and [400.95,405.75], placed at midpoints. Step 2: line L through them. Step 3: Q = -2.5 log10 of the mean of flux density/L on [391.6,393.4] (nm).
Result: 0.46 mag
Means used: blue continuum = 6.28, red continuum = 9.92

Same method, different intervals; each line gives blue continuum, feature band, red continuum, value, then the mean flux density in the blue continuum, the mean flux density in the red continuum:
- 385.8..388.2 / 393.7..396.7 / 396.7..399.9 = 0.23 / 5.66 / 7.48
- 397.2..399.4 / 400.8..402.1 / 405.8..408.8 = -0.17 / 8.33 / 9.61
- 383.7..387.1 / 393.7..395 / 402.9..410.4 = 0.37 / 5.55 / 9.76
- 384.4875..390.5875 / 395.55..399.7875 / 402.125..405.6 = 0.24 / 6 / 9.84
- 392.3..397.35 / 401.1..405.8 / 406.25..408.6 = -0.25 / 4.59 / 9.46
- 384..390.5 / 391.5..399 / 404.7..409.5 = 0.33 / 5.96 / 9.95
